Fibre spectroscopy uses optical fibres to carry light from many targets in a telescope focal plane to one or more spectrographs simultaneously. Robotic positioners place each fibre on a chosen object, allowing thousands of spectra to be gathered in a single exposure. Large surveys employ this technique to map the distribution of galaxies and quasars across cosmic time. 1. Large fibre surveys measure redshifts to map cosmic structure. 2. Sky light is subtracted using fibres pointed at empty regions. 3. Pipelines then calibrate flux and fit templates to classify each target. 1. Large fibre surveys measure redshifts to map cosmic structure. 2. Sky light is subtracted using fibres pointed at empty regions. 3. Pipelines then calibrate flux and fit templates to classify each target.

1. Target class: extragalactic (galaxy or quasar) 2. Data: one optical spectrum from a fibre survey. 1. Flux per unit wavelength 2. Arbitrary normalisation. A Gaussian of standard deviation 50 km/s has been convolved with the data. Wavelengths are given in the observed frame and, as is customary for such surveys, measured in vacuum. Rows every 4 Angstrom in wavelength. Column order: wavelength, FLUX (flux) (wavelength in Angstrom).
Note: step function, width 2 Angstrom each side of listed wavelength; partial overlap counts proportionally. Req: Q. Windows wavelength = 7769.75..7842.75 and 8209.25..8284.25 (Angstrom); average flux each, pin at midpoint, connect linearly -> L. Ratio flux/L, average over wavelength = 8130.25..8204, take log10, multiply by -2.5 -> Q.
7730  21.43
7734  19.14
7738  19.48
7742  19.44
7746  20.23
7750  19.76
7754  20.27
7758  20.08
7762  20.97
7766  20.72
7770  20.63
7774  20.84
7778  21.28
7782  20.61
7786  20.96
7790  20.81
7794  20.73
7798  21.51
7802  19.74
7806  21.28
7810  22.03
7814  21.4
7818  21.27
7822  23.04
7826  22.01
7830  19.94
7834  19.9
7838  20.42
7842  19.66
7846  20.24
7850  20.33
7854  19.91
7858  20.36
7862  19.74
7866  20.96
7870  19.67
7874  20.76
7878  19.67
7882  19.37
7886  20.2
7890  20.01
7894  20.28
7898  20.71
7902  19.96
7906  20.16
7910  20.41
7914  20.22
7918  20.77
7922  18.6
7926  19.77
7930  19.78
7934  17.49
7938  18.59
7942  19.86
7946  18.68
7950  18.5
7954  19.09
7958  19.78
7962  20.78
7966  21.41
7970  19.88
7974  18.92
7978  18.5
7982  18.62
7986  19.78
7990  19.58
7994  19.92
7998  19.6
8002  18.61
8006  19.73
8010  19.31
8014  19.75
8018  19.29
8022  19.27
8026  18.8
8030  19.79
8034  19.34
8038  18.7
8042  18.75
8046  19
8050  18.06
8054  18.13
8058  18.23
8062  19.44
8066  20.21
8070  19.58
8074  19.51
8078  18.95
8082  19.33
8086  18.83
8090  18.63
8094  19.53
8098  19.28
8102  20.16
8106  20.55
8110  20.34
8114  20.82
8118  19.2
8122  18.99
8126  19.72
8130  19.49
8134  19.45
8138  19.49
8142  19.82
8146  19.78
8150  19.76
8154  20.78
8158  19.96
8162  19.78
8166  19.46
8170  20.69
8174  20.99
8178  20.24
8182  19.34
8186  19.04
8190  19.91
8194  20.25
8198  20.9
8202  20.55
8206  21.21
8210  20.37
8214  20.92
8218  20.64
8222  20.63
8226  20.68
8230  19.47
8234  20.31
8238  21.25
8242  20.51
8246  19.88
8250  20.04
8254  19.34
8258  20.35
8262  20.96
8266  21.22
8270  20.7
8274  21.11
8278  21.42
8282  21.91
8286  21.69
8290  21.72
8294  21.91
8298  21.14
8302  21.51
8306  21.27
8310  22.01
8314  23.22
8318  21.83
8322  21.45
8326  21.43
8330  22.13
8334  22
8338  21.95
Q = 0.037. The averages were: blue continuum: 21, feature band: 20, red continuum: 20.6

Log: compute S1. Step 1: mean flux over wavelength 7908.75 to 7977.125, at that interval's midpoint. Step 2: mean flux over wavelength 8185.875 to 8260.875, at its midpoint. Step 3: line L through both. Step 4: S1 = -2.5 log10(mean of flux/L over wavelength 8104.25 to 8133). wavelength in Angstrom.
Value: 0.01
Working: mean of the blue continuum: 19.5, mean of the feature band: 19.9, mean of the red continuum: 20.4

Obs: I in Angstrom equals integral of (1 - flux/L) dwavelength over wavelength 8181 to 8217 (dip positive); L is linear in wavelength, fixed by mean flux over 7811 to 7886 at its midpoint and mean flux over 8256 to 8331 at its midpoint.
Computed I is 1.7 Angstrom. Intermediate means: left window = 20.5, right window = 21.5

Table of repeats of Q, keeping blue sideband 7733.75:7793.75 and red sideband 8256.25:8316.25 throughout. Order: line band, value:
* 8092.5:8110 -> 0.06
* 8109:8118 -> 0.04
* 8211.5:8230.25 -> 0.04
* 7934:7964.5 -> 0.08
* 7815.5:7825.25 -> -0.08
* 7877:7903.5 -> 0.03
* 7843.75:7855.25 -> 0.02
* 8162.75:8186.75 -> 0.07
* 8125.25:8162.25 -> 0.07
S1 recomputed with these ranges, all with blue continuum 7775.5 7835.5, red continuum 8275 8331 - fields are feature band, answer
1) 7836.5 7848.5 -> 0.055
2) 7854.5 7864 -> 0.061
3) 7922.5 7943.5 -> 0.120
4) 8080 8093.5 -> 0.133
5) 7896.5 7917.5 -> 0.048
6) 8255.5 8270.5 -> 0.047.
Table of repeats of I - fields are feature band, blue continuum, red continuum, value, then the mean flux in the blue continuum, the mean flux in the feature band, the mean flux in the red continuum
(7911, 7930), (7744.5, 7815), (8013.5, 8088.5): 0.0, 20.8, 19.9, 19.1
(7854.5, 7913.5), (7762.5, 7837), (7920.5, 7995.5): -0.1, 21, 20.2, 19.3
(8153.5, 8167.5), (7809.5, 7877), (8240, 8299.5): 0.6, 20.6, 19.9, 20.9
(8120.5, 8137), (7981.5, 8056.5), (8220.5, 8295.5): 0.4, 19.2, 19.4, 20.8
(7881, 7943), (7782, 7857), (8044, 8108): 1.5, 20.8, 19.8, 19.2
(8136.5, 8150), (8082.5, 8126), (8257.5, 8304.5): 0.2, 19.6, 19.7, 21.3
